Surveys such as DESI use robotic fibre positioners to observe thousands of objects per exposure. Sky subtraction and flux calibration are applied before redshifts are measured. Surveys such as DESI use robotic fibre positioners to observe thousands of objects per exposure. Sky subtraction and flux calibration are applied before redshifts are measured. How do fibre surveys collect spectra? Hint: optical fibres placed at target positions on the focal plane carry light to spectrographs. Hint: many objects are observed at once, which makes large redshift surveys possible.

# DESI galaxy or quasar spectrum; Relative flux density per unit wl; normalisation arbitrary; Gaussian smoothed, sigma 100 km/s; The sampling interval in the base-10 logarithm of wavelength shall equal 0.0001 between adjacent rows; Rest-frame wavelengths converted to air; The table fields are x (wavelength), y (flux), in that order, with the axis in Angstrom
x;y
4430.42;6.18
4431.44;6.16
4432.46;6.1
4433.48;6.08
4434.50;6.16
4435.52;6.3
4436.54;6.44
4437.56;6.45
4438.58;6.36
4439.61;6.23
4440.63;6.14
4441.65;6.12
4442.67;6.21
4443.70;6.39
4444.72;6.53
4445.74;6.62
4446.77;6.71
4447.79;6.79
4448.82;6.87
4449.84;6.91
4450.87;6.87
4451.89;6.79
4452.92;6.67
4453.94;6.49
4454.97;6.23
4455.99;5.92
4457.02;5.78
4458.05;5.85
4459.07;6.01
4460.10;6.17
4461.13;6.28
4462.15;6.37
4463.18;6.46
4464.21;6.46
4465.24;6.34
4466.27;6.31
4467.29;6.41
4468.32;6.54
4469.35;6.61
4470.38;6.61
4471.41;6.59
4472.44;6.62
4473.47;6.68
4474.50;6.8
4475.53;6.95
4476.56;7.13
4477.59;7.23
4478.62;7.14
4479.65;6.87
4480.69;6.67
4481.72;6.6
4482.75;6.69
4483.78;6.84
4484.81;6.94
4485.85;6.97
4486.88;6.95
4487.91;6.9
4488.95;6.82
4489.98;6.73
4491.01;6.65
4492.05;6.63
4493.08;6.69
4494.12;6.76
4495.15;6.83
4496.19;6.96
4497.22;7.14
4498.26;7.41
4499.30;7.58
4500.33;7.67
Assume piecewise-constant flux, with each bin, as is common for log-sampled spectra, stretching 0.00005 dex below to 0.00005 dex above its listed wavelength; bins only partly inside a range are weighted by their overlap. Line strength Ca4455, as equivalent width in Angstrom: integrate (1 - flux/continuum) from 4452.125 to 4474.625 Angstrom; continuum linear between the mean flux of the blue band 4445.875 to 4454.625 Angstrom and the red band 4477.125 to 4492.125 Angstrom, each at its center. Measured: 1.4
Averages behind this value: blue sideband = 6.74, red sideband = 6.85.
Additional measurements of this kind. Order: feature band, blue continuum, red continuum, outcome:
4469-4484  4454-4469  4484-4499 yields -0.55 Angstrom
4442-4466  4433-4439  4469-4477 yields 0.36 Angstrom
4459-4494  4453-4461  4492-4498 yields -0.94 Angstrom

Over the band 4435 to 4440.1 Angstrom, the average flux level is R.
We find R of 6.35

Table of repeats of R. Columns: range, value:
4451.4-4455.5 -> 6.54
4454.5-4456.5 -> 6.09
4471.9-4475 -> 6.7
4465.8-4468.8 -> 6.44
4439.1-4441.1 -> 6.19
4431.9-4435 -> 6.12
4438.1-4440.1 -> 6.27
